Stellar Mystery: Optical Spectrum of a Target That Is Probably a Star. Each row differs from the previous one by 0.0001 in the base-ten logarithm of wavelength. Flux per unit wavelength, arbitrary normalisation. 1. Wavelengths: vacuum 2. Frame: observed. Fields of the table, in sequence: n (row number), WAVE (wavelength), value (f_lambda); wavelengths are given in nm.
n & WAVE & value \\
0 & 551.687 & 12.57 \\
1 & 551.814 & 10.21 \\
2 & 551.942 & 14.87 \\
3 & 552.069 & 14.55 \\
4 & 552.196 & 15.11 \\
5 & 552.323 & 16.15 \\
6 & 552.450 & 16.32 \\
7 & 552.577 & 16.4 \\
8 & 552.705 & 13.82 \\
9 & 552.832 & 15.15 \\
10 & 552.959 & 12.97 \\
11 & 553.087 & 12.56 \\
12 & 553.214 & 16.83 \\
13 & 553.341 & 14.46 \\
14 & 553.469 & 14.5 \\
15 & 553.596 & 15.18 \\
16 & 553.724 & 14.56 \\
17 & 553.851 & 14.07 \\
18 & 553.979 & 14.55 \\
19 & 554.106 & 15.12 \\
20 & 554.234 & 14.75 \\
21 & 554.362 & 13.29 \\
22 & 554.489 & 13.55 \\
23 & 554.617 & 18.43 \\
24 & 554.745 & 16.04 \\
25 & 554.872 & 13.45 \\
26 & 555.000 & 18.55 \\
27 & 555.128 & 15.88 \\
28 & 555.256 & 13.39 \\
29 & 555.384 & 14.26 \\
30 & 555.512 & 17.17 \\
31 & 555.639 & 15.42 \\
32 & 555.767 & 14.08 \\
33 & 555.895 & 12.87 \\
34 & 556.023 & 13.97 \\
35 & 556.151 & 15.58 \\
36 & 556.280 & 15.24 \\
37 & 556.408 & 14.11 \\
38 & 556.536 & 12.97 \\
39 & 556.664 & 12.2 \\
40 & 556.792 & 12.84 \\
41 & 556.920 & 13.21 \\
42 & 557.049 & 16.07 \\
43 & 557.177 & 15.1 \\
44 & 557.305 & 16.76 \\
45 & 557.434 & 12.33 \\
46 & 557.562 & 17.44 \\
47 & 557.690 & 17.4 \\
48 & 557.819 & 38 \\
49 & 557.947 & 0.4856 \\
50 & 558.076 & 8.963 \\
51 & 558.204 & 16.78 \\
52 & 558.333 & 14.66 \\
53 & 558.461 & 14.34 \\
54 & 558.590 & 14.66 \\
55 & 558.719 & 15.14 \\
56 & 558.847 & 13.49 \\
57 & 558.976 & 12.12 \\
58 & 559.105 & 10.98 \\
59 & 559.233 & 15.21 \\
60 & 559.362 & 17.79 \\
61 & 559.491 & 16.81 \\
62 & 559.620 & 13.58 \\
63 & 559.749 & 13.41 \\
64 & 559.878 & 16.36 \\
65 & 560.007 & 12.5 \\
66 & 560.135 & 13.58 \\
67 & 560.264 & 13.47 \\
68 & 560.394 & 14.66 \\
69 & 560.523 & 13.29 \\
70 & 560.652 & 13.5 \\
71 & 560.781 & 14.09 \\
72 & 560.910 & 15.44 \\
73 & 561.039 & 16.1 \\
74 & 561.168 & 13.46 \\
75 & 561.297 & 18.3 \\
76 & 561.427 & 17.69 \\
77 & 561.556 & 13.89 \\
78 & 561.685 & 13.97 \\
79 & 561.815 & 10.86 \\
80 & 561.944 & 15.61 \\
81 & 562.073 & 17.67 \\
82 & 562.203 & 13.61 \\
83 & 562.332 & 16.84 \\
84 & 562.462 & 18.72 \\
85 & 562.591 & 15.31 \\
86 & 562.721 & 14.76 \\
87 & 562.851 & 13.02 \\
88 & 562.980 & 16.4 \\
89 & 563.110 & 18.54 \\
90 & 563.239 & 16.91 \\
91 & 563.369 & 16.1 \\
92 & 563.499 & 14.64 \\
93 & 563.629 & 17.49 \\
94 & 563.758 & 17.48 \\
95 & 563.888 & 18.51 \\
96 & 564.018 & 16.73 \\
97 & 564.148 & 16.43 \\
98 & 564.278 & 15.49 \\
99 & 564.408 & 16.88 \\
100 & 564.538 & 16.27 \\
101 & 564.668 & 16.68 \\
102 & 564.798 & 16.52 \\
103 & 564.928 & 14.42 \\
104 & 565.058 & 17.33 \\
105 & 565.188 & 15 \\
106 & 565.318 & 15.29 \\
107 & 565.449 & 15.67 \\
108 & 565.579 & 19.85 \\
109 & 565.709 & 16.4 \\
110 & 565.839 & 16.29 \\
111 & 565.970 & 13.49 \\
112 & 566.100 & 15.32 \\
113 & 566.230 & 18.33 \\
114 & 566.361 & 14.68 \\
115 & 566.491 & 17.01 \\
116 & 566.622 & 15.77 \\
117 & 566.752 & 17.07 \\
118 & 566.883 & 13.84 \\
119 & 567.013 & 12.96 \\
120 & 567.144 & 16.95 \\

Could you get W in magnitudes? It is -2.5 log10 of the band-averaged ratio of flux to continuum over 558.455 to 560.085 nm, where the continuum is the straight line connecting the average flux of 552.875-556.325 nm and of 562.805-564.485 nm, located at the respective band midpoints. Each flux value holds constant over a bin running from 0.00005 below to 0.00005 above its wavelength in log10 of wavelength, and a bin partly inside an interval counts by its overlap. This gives 0.10 mag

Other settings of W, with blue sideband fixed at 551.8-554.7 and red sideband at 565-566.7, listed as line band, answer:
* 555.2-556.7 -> 0.05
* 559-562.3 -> 0.07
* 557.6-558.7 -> -0.03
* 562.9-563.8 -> -0.05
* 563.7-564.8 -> -0.05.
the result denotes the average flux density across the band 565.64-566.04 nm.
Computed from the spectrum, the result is 15.4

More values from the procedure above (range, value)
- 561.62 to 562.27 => 14.4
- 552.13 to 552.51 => 15.9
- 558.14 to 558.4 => 15.7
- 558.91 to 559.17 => 11.6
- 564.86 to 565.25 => 15.6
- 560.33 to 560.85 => 13.9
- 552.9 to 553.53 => 14.3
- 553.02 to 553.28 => 14.7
